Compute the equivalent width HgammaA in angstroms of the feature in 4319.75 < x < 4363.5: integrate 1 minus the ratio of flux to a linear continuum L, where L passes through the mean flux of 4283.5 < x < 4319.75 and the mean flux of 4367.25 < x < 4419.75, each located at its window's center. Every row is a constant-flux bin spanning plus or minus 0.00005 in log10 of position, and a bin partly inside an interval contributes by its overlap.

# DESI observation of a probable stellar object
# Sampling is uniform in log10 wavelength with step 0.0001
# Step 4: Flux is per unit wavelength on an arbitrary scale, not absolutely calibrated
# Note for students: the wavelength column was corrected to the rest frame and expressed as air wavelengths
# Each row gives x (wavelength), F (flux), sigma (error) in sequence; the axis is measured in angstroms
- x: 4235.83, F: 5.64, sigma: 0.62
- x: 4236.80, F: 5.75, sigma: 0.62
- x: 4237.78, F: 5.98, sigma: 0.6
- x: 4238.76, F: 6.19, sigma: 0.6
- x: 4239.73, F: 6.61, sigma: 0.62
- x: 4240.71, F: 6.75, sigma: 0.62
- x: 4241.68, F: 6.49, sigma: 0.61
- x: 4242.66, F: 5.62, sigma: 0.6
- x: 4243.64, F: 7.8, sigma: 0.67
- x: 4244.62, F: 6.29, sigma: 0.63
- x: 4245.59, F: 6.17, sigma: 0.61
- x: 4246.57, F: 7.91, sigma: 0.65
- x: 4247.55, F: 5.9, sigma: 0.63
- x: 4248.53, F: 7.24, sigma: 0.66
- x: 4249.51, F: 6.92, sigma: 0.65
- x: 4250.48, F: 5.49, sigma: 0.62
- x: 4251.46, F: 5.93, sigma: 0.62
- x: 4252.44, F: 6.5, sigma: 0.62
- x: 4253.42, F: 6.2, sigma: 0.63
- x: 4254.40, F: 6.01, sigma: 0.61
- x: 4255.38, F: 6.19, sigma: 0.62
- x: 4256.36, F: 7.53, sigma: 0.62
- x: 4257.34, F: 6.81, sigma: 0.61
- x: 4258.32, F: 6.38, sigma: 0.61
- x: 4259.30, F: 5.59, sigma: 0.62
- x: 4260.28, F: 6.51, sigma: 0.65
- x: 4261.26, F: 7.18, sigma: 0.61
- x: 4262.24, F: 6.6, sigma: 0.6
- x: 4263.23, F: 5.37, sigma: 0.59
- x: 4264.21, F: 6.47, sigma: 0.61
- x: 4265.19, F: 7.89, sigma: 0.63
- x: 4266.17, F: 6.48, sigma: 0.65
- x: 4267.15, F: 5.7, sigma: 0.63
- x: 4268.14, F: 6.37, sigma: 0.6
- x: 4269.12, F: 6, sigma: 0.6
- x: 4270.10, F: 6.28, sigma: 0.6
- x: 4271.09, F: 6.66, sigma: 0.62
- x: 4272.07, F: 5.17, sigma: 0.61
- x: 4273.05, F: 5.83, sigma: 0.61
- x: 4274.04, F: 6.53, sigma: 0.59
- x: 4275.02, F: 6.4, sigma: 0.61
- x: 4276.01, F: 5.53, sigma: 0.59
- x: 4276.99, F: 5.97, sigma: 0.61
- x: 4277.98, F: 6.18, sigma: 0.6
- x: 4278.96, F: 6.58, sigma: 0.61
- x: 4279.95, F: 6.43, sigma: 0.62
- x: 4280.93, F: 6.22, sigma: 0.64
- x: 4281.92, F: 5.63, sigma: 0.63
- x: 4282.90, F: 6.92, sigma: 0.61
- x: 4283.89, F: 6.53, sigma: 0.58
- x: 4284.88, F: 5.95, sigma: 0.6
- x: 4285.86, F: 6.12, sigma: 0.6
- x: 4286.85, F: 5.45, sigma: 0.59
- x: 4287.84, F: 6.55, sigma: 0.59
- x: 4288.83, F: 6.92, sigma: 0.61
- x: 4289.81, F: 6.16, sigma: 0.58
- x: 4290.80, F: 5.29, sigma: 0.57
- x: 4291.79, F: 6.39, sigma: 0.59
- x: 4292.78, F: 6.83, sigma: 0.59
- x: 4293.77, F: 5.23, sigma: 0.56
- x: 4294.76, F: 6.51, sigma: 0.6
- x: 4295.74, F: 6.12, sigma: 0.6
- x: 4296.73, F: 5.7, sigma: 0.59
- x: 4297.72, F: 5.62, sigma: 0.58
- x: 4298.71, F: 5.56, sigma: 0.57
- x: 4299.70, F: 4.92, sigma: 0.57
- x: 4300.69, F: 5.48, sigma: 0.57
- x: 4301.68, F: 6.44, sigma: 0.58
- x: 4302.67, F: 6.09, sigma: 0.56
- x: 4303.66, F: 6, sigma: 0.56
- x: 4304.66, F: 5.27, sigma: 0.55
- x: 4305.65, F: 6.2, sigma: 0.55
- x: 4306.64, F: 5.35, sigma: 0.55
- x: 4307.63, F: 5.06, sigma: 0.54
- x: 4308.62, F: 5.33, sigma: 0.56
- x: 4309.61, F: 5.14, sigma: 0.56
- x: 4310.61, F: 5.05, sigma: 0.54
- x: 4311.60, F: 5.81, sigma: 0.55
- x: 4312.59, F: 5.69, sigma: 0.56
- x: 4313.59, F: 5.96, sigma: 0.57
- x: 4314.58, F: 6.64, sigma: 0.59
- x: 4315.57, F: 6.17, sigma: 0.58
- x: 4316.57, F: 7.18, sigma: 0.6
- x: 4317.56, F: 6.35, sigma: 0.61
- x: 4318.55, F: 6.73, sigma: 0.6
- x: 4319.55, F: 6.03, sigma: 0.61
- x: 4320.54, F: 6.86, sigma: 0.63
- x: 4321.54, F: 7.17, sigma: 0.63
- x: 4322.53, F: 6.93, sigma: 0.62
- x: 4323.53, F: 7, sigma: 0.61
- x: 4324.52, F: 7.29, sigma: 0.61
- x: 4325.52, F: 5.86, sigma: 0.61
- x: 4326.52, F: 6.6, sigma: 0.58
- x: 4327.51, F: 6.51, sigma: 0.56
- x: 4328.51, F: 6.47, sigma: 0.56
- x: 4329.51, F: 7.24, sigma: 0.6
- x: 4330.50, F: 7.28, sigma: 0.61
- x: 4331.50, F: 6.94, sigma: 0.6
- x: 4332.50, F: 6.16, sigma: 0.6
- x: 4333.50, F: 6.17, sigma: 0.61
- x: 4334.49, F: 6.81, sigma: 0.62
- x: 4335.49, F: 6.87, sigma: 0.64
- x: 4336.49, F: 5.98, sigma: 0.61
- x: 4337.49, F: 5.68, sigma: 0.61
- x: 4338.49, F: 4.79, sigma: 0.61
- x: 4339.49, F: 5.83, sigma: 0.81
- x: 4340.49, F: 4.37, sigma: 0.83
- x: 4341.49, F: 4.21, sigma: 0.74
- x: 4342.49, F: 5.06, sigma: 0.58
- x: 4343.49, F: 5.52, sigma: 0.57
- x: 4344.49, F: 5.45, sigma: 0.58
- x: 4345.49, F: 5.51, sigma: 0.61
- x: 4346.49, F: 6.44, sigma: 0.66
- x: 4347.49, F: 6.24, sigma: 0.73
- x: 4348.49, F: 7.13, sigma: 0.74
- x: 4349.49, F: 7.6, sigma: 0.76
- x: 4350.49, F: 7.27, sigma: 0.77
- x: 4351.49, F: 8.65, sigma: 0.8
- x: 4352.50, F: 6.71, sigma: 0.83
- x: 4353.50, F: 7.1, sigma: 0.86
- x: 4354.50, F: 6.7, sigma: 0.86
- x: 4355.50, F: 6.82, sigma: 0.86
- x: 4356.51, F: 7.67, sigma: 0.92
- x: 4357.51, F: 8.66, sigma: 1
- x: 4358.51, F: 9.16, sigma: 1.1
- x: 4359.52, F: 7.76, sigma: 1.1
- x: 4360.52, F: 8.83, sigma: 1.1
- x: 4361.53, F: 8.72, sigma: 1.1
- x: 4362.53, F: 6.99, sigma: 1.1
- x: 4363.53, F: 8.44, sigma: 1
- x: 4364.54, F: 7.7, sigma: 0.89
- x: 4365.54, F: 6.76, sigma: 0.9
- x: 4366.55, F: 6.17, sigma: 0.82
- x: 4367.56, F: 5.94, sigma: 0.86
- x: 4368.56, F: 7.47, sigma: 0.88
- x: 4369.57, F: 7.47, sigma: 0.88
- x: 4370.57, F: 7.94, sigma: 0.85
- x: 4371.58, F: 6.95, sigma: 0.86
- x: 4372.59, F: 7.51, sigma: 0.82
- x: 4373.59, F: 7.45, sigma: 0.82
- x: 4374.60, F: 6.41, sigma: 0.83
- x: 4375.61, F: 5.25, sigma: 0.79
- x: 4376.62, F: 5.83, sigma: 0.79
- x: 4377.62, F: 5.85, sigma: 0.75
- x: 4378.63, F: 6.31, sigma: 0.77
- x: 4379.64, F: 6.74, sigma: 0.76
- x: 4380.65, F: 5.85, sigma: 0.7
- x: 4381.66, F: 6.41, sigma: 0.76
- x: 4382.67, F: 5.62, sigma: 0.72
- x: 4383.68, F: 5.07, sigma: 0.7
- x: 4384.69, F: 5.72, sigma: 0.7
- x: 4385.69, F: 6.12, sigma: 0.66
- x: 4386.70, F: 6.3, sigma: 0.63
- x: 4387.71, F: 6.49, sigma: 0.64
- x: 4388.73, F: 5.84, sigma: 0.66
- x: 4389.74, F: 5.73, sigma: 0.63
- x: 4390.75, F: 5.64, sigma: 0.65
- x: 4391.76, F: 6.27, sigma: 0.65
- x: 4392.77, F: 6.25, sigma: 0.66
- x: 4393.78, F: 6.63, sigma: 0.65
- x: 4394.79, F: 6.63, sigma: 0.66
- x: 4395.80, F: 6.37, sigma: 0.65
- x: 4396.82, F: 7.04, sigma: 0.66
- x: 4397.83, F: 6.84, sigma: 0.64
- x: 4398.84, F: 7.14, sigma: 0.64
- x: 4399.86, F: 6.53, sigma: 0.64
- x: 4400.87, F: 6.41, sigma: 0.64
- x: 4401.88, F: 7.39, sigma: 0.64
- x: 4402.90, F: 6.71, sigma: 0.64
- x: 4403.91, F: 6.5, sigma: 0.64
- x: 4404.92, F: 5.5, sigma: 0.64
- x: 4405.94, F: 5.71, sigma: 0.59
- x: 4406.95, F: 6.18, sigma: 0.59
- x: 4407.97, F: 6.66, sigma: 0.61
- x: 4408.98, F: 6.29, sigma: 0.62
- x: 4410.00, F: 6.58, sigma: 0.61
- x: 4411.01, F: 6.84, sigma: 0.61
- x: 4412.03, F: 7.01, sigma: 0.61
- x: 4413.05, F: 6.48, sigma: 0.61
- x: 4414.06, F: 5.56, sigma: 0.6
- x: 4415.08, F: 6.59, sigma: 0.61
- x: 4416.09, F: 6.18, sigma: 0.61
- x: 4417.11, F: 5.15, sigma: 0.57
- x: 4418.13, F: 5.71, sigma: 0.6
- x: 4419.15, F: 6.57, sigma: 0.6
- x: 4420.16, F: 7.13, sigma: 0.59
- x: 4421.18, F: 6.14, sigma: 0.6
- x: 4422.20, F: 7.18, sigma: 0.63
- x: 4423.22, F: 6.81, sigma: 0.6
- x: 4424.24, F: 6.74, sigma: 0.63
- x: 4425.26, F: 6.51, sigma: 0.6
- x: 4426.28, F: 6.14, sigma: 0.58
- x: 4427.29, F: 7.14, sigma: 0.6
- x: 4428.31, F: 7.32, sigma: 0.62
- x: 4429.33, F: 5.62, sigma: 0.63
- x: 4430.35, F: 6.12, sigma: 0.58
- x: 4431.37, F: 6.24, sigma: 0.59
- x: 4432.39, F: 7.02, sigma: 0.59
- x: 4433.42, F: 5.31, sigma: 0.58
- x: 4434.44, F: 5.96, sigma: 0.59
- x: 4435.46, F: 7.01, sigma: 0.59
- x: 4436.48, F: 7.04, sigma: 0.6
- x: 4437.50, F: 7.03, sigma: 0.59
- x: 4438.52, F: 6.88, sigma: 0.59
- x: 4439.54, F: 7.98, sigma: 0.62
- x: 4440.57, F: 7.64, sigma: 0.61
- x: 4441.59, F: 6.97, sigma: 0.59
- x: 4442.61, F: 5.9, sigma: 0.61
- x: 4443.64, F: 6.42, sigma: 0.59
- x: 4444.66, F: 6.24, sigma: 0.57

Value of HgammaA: -4.3 angstroms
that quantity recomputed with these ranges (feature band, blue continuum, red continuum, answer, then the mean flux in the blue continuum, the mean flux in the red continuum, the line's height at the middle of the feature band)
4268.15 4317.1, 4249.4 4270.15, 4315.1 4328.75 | 4.0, 6.38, 6.66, 6.52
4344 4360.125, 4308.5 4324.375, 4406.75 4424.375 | -2.1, 6.3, 6.43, 6.35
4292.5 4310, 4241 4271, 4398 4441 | 2.1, 6.46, 6.54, 6.49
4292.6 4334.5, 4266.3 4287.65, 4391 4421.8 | 0.3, 6.13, 6.43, 6.21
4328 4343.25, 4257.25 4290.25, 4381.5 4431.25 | 0.8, 6.27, 6.36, 6.31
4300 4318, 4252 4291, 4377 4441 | 1.4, 6.28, 6.42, 6.32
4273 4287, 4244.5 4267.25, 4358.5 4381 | 0.9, 6.49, 7.07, 6.61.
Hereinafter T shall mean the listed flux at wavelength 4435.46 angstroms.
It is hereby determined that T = 7.01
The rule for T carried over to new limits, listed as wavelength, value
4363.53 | 8.44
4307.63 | 5.06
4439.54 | 7.98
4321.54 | 7.17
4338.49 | 4.79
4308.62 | 5.33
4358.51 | 9.16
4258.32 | 6.38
